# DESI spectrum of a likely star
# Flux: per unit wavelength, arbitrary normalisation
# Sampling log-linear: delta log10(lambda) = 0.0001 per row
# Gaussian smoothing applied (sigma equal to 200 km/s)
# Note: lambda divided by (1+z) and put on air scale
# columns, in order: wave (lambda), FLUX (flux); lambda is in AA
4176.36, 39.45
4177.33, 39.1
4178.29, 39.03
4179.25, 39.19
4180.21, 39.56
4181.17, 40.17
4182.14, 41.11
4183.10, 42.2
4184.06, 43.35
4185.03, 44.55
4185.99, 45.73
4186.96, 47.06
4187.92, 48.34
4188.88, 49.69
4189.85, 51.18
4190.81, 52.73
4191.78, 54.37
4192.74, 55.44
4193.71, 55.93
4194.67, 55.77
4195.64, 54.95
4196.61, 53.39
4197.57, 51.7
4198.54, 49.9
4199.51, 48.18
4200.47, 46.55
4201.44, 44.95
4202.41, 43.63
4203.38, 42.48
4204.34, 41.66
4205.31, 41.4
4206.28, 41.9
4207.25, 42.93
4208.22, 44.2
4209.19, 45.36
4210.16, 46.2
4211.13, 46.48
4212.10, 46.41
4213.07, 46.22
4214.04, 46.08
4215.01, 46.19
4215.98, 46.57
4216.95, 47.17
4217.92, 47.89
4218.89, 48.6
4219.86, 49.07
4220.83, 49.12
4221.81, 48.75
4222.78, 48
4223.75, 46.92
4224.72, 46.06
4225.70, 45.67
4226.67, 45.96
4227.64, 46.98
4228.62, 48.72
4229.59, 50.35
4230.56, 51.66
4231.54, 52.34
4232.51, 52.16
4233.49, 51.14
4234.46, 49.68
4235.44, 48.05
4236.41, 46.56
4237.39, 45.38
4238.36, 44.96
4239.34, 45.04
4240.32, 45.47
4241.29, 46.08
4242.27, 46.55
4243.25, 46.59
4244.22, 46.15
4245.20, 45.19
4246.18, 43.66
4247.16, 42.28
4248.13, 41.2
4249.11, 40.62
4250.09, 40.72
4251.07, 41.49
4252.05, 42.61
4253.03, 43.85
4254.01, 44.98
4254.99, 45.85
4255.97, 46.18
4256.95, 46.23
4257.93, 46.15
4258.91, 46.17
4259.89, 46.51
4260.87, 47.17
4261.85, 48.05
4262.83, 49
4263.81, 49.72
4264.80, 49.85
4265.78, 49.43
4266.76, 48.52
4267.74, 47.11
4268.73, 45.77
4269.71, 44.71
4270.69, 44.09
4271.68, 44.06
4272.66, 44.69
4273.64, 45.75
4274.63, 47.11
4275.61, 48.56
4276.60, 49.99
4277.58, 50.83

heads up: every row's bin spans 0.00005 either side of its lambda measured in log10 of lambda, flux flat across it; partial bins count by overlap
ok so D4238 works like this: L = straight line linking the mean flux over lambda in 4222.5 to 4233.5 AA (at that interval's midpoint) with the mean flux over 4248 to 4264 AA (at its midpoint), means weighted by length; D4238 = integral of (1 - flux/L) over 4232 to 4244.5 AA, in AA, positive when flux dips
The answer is 0.05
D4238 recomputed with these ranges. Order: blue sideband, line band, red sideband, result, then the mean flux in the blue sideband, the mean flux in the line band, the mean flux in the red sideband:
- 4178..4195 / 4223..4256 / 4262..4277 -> 0.72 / 47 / 46.1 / 47.2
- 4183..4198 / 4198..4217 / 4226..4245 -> 1.67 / 50.6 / 45.2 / 47.8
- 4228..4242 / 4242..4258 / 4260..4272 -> 1.27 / 48.3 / 44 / 47.3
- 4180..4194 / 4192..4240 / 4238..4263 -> -1.56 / 47.5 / 47.8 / 44.9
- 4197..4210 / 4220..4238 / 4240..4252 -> -1.72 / 45.1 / 48.5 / 43.8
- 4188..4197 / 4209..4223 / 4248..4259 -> 0.70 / 53.5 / 47.2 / 43.8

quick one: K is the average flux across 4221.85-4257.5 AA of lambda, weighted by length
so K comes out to 46.2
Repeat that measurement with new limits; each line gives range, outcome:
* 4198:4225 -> 46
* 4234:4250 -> 45.1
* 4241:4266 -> 45.4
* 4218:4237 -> 48.7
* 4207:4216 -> 45.7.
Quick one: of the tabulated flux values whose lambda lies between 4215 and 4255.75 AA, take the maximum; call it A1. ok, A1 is 52.34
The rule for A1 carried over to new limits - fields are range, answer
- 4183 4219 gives 55.93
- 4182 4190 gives 51.18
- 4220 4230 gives 50.35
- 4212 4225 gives 49.12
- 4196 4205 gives 53.39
